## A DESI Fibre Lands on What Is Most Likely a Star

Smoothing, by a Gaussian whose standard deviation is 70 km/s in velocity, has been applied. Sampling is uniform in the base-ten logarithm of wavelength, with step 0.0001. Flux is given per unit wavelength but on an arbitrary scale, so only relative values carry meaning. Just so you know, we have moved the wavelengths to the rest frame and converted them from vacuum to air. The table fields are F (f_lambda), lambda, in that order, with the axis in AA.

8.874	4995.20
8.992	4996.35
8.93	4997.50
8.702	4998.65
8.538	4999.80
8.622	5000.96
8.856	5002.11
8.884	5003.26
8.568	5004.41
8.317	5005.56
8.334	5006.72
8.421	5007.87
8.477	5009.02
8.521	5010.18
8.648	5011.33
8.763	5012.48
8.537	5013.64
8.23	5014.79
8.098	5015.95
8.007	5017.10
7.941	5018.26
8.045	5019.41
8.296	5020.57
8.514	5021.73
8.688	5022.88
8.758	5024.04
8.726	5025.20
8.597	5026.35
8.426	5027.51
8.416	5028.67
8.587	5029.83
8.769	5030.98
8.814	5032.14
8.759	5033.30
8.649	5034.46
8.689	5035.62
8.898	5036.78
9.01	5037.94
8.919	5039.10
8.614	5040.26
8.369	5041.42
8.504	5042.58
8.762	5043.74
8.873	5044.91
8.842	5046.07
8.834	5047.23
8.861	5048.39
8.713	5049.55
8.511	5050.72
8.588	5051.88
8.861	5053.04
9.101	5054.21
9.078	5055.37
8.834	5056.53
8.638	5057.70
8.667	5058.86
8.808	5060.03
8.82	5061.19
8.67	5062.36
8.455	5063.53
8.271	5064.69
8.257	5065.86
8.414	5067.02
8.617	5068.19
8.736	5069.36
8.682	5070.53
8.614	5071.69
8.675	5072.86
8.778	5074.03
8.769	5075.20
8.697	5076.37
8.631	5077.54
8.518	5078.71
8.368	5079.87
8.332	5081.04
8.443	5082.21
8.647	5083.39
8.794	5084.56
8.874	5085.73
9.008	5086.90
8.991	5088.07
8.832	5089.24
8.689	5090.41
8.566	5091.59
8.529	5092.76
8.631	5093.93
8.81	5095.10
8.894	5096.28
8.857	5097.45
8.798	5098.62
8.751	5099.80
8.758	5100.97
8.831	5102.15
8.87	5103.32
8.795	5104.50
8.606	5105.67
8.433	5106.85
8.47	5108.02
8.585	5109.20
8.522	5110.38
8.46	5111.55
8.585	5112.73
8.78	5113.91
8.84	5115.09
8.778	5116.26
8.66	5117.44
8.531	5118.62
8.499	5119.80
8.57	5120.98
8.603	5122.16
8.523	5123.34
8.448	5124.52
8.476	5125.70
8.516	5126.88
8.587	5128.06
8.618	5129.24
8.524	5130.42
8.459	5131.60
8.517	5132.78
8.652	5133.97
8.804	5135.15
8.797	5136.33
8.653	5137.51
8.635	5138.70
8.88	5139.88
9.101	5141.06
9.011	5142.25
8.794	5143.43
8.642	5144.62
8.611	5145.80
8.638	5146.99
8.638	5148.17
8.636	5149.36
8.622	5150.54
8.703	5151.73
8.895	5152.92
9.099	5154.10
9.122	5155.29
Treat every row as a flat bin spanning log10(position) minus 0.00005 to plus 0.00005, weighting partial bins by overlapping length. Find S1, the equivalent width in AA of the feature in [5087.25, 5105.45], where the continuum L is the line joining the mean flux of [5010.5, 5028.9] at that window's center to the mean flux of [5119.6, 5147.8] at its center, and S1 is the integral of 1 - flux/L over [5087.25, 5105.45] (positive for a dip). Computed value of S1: -0.42 AA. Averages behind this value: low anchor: 8.42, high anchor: 8.65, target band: 8.78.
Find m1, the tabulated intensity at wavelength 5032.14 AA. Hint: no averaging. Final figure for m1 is 8.814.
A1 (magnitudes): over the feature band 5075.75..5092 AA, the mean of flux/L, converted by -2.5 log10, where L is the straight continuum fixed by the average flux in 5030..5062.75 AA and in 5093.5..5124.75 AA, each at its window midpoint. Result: 0.00 mag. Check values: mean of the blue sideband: 8.77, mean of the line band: 8.67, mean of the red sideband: 8.66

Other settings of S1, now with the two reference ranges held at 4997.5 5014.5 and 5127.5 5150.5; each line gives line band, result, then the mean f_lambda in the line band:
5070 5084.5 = 0.1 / 8.6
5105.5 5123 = 0.2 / 8.59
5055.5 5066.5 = 0.0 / 8.62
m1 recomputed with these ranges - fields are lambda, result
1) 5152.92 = 8.895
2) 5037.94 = 9.01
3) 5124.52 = 8.448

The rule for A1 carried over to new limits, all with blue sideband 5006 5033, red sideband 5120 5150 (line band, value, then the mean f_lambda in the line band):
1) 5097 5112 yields -0.009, 8.67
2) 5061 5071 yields 0.002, 8.53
